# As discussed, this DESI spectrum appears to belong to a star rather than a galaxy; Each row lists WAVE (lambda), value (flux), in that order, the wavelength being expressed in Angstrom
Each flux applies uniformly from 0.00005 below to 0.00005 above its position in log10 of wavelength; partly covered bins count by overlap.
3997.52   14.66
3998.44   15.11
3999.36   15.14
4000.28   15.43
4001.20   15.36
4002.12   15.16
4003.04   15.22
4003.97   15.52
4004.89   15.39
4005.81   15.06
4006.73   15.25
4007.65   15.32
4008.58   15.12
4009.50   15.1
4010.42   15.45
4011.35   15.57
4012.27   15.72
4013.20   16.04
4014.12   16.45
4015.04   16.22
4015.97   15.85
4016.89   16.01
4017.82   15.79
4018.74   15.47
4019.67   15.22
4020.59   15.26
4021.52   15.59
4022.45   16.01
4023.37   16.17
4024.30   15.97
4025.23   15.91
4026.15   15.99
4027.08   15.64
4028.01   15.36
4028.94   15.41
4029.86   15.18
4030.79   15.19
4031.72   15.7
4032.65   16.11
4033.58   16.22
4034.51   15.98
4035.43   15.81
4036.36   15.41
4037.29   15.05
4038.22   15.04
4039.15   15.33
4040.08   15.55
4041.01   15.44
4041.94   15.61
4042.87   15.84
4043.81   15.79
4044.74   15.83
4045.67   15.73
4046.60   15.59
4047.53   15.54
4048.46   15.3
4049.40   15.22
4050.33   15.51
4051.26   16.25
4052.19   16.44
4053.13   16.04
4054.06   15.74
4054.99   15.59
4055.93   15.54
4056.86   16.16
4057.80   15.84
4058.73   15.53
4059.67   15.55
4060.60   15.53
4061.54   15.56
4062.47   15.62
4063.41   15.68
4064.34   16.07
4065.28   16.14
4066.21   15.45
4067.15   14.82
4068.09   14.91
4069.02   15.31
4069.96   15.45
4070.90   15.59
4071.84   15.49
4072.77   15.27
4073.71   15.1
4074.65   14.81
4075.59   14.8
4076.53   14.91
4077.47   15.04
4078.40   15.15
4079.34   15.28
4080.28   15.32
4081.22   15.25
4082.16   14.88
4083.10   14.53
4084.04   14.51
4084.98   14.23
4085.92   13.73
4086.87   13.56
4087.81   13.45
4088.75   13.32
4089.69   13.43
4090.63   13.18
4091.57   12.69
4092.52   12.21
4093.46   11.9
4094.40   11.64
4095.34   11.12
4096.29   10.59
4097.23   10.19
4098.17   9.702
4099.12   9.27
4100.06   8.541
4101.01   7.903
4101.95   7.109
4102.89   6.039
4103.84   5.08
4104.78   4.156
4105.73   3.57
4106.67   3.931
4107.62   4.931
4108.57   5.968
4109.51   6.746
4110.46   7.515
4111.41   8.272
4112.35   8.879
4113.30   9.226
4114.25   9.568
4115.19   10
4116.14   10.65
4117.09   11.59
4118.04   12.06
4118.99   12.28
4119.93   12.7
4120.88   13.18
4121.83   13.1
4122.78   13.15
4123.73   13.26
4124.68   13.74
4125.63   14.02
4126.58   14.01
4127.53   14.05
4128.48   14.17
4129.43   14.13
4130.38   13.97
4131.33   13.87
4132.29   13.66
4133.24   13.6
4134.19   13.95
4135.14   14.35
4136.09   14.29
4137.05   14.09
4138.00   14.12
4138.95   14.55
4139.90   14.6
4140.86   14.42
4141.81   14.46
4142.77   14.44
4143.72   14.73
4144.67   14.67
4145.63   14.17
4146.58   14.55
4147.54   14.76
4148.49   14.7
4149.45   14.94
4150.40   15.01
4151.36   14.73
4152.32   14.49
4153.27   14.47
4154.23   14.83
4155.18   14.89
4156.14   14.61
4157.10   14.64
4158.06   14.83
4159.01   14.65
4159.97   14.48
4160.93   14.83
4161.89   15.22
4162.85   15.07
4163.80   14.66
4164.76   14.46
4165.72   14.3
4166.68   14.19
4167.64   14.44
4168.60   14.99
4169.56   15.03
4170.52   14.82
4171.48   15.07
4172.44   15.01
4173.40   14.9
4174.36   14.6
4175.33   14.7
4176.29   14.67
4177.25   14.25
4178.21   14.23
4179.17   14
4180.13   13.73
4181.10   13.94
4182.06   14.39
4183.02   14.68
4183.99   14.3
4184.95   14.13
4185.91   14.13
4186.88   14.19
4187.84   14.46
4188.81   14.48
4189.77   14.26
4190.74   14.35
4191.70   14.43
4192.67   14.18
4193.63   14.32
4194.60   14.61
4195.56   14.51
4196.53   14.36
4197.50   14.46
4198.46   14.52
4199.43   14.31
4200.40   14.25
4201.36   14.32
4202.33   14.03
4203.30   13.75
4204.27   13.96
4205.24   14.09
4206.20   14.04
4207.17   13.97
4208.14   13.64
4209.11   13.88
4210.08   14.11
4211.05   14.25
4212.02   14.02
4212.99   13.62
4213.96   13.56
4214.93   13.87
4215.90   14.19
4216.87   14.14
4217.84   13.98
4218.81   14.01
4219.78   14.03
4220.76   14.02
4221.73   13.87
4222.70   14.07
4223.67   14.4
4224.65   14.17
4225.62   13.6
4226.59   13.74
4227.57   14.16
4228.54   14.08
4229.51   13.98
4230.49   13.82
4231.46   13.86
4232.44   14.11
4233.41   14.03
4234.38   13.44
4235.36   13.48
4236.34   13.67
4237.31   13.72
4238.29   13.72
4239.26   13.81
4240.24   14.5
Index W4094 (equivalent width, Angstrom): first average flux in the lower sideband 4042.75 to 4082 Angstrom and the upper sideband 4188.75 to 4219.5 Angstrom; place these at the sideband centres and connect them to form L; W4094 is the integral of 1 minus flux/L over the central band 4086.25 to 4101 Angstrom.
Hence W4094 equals 3.5 Angstrom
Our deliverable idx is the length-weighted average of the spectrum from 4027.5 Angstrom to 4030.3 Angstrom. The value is 15.3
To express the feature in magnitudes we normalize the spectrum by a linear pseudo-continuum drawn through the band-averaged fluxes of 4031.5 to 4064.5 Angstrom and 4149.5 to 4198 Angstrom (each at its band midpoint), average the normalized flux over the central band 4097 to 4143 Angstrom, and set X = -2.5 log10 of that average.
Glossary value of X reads 0.33 mag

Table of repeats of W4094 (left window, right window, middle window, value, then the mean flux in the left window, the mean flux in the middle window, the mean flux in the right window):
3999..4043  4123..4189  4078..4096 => 1.7 Angstrom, 15.6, 13.6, 14.4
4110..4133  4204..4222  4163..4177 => -1.7 Angstrom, 12.1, 14.7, 14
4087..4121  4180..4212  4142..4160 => -4.2 Angstrom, 9.52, 14.7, 14.2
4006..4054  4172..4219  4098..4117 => 9.6 Angstrom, 15.7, 7.4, 14.2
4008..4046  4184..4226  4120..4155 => 1.2 Angstrom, 15.7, 14.2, 14.1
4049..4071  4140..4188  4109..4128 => 4.6 Angstrom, 15.7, 11.4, 14.6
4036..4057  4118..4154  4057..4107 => 7.0 Angstrom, 15.6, 12.9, 14.1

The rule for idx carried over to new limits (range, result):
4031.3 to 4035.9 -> 16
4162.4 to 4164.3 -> 14.9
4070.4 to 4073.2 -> 15.5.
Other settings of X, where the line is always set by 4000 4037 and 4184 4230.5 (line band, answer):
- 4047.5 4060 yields -0.03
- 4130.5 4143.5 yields 0.04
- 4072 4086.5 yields 0.02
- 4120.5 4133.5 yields 0.08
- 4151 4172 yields -0.02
